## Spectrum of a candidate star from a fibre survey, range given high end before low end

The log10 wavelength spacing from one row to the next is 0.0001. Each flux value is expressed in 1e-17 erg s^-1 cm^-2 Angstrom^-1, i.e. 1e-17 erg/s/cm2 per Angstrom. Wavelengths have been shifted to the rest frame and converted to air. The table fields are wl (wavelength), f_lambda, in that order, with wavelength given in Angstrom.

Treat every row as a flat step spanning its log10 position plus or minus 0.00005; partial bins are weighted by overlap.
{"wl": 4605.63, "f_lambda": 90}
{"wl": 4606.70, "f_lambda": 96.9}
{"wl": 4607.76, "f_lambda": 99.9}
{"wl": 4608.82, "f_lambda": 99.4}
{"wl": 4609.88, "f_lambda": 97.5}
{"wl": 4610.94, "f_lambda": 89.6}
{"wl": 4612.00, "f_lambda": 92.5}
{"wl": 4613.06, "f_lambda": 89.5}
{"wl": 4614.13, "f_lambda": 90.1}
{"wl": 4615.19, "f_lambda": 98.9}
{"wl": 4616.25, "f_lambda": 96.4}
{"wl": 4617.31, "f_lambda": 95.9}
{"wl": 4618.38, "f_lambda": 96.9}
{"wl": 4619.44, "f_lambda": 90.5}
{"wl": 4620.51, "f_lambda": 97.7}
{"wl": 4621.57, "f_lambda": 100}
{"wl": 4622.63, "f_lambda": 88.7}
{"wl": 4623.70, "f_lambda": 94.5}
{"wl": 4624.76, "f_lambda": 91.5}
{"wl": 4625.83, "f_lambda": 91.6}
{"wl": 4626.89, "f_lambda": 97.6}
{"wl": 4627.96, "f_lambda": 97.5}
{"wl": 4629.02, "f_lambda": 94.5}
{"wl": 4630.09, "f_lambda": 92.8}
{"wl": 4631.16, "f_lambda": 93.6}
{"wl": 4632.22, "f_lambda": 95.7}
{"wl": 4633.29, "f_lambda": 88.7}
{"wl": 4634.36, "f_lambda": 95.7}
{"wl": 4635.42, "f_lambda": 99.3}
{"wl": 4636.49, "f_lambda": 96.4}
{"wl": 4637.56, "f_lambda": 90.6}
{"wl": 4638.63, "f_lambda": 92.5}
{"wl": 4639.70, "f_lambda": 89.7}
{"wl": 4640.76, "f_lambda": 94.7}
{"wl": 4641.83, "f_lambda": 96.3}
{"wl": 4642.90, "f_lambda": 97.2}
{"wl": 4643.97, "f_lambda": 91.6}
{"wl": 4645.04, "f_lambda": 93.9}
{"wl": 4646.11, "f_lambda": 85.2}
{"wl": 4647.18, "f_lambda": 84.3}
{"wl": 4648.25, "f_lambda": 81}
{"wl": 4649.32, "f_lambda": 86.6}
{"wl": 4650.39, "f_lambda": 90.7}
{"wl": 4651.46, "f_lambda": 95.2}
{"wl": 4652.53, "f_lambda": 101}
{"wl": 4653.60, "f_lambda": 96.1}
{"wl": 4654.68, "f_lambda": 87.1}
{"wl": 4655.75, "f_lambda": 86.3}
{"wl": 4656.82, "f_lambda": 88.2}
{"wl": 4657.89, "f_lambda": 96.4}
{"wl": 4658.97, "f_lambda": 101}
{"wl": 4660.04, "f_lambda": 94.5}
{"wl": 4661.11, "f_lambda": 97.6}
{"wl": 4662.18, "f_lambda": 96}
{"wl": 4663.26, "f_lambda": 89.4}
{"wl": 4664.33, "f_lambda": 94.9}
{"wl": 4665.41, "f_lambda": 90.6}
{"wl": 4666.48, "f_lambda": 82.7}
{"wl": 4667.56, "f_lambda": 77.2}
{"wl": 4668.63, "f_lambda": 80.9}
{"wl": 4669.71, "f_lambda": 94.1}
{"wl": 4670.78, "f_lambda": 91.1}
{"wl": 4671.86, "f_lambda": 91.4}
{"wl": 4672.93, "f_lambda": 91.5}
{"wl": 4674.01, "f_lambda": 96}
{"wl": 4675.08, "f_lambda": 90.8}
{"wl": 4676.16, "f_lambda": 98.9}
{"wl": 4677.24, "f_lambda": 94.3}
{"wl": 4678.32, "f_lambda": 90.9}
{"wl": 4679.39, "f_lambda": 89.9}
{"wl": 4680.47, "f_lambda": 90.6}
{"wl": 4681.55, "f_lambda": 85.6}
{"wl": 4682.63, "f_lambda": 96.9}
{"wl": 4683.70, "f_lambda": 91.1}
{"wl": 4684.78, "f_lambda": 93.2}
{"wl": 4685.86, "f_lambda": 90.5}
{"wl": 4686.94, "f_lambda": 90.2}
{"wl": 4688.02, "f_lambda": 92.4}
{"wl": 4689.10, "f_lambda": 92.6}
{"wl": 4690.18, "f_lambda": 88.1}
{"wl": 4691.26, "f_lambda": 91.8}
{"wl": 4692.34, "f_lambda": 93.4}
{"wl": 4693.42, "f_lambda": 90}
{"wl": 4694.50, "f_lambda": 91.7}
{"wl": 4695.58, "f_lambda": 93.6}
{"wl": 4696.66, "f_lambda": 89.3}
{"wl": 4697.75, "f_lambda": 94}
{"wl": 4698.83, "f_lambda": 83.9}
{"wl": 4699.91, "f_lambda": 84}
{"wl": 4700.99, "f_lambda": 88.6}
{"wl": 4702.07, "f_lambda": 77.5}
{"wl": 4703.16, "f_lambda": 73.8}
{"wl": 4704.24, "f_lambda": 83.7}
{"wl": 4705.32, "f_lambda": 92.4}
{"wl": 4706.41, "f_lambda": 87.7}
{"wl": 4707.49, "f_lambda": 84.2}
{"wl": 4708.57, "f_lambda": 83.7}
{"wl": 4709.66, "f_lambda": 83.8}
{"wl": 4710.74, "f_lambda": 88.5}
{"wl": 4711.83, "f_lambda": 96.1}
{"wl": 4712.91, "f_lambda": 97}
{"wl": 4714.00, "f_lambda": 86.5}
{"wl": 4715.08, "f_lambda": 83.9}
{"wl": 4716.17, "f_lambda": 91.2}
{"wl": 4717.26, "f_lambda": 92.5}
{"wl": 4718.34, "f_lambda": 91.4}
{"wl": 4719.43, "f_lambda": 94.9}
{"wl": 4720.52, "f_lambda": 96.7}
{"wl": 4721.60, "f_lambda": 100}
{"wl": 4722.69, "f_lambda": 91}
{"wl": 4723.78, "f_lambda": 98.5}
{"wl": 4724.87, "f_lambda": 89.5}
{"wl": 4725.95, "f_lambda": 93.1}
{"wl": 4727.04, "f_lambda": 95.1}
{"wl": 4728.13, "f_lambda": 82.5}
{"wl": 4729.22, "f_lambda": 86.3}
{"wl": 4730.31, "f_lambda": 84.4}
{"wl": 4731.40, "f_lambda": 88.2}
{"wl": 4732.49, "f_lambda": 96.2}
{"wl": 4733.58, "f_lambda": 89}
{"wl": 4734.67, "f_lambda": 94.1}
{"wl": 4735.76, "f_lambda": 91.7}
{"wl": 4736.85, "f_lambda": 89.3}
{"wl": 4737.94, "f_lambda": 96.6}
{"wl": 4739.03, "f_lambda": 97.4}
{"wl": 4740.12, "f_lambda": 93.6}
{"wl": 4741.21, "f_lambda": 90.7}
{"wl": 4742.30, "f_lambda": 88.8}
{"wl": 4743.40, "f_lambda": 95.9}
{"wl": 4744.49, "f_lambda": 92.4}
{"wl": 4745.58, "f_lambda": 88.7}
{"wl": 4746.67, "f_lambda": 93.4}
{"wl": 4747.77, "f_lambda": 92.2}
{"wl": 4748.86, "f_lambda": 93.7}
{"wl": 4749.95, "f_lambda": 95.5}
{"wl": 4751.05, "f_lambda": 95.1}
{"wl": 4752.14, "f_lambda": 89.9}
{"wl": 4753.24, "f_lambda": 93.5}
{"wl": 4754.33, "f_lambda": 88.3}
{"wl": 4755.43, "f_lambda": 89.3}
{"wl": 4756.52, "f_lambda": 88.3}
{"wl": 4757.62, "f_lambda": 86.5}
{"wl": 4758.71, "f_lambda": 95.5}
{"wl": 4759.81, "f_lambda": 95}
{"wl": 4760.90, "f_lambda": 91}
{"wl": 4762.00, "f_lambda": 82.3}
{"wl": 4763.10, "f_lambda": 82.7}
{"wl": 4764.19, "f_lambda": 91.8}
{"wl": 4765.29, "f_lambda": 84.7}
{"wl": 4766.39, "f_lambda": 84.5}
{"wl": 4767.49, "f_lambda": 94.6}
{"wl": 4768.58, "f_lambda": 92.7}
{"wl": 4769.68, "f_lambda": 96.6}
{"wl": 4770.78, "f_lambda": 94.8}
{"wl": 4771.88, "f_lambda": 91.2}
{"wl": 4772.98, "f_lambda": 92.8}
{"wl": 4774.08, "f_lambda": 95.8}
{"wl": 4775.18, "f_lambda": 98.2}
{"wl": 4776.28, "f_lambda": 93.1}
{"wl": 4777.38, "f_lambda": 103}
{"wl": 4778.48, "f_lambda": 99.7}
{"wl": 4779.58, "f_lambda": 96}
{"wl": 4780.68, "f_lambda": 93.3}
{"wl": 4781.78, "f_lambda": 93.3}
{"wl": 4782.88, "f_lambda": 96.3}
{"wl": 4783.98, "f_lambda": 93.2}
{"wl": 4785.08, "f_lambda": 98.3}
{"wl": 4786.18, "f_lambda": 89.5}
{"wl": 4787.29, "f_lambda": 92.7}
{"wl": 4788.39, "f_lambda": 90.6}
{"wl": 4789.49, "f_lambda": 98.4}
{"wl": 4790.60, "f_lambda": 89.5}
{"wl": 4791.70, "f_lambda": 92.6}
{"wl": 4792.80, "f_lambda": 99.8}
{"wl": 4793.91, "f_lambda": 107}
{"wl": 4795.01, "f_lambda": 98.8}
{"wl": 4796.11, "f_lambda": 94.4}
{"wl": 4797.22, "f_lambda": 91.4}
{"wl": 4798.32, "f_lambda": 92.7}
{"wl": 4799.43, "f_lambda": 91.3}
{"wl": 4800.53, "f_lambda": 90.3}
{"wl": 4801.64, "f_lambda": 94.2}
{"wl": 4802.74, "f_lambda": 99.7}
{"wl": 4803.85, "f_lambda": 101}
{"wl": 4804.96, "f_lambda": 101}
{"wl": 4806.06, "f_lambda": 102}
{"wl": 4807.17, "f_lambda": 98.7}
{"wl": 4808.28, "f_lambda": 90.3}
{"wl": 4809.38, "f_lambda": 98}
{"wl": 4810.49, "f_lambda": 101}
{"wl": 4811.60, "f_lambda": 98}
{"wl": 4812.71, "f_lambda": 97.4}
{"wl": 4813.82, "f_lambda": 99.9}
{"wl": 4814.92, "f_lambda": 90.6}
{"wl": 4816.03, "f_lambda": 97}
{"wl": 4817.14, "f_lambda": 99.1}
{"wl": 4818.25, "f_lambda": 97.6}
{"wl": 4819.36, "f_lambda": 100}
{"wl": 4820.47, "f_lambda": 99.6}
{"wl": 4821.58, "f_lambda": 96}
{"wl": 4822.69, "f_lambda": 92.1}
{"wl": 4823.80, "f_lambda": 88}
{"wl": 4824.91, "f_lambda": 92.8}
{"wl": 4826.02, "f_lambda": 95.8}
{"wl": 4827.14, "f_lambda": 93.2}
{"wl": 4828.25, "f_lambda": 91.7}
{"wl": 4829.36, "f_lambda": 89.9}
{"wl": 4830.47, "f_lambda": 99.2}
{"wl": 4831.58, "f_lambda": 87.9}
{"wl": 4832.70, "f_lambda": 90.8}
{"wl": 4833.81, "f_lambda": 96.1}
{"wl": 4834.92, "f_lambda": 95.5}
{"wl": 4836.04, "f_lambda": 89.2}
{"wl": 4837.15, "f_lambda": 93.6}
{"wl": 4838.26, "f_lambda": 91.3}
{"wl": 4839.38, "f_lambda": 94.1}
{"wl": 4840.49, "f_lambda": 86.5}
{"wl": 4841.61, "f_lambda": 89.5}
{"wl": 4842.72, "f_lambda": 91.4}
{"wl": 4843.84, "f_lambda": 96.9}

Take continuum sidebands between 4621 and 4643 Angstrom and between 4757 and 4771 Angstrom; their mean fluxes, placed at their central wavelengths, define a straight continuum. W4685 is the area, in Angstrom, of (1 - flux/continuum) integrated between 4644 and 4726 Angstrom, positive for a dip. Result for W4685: 1.9 Angstrom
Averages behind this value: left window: 94.2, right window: 90.1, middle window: 90.5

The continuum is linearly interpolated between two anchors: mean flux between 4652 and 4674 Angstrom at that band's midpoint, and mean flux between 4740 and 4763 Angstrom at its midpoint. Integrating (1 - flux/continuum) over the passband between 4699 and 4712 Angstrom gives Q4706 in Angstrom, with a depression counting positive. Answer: 0.9 Angstrom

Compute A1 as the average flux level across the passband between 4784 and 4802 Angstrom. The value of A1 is 94.4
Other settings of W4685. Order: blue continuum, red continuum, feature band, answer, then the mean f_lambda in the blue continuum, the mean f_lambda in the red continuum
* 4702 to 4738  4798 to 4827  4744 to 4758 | 0.1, 89.8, 96.3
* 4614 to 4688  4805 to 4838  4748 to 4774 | 0.9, 92.5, 95.3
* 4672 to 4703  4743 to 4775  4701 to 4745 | 0.4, 90.6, 91.4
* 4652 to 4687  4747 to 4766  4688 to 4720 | 0.9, 91.7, 90.3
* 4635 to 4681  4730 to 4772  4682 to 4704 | 0.6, 91.7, 91.3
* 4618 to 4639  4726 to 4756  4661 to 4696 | 0.7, 94.3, 91.6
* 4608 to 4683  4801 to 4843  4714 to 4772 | 1.6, 92.6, 95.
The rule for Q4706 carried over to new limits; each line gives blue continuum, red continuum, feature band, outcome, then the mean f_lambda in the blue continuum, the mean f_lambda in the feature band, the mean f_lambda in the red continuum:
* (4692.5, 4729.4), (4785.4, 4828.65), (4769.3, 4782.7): -0.28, 89.4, 95.6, 95.8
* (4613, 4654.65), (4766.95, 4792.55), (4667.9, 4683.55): 0.38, 93.3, 91.5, 94.7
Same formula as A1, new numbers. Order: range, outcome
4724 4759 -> 91.4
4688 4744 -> 90.2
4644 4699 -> 91.1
